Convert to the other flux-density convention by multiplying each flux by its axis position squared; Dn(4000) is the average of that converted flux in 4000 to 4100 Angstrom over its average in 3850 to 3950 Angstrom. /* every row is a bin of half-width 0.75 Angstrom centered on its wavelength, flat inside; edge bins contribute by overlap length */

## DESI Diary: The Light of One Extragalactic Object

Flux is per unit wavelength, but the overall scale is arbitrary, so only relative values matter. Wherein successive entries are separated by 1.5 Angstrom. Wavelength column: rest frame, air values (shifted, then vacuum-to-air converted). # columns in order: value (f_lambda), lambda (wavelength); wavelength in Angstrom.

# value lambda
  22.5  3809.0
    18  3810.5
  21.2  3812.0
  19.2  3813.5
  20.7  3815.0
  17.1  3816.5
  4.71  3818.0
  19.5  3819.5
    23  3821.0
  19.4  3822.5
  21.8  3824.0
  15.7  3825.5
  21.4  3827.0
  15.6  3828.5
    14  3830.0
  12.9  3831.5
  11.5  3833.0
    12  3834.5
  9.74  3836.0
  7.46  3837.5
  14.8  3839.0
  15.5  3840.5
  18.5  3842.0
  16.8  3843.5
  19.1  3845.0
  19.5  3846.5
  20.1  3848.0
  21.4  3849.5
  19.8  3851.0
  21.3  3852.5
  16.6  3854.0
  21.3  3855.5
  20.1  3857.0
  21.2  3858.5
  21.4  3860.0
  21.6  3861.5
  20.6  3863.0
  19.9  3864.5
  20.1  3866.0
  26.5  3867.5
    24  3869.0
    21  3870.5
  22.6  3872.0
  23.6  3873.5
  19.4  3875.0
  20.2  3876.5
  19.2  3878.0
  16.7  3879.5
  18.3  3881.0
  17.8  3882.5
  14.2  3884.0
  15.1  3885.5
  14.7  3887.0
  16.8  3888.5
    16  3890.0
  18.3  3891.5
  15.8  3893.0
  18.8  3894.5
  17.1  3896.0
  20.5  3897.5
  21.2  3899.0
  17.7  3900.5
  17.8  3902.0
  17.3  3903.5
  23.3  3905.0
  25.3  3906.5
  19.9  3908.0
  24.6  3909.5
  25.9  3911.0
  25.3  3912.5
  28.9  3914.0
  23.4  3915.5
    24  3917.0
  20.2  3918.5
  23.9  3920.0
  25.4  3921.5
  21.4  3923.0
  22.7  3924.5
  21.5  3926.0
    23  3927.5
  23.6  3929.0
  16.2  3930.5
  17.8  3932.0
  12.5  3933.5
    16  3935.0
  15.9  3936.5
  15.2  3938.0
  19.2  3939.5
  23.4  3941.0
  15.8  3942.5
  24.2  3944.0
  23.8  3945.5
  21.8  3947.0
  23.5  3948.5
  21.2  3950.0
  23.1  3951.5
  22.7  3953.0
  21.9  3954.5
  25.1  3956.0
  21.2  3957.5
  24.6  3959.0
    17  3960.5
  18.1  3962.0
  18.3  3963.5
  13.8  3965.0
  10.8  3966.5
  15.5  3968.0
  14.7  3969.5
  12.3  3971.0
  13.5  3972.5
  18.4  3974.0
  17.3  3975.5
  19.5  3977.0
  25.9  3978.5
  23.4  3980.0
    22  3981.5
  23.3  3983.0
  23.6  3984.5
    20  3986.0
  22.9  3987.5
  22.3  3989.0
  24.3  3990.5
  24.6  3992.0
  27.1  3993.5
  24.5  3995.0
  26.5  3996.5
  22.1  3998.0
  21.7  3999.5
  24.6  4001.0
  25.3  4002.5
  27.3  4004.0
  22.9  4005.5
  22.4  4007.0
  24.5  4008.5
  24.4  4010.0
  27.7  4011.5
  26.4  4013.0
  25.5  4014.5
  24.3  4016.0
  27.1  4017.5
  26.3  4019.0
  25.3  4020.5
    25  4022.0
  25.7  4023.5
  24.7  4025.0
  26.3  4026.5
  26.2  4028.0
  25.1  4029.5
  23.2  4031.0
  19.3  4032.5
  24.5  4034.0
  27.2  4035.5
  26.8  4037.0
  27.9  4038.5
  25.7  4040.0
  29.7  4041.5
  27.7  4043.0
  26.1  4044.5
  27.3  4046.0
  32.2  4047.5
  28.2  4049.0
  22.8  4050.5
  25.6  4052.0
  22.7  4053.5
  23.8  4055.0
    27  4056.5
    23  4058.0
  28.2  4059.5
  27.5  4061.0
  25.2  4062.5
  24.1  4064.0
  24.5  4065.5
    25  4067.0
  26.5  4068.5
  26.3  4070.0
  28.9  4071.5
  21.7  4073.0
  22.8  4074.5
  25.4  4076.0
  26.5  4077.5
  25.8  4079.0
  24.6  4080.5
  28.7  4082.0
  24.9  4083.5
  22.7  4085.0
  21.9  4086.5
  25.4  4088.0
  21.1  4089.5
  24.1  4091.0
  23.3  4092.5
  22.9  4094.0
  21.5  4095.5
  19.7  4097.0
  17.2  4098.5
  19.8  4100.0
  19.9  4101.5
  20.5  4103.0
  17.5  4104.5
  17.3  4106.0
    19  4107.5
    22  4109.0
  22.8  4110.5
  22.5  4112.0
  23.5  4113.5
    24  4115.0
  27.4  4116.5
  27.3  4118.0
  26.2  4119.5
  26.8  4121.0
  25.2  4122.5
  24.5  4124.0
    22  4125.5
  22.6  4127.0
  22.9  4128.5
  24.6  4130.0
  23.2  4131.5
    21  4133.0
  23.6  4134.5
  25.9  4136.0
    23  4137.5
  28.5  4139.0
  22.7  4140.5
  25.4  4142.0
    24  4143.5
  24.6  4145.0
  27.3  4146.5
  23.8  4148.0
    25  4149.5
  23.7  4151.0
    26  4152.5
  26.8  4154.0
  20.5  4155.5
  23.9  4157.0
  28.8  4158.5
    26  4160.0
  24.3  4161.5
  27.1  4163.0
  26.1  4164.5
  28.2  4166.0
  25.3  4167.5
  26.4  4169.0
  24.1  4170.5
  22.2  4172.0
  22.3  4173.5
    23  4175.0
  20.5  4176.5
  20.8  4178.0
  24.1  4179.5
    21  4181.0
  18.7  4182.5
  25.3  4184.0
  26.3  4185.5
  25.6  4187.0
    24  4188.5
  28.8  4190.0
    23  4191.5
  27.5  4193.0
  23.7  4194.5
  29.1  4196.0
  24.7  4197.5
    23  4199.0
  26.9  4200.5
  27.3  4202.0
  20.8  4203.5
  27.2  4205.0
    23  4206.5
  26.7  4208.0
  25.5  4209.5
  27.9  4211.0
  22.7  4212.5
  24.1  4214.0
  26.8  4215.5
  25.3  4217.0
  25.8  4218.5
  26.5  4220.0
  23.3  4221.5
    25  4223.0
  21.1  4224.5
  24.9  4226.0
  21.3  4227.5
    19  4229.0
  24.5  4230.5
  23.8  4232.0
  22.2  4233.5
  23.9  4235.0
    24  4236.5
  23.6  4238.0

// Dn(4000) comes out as 1.33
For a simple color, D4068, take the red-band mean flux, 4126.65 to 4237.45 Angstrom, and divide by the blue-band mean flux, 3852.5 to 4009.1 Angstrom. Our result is 1.18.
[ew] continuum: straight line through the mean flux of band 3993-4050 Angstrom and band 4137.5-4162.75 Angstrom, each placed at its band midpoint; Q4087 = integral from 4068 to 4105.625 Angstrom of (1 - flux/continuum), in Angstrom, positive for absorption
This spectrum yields 3.3 Angstrom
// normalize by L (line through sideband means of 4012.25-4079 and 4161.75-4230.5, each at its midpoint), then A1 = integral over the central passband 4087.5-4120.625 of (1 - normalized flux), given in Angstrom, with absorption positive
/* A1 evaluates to 4.2 Angstrom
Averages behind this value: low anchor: 25.7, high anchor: 24.5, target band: 22.1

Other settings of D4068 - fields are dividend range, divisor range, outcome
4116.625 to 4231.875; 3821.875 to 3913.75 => 1.30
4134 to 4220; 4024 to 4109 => 1.02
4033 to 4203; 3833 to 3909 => 1.31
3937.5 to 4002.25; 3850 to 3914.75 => 1.03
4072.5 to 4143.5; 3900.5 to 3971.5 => 1.13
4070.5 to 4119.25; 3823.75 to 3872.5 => 1.25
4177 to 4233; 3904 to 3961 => 1.13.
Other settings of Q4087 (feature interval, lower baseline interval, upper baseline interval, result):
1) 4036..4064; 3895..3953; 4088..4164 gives -4.8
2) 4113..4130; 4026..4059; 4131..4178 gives 0.1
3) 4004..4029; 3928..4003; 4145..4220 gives -4.5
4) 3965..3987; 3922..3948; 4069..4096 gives 2.7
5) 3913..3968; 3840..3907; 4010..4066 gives 3.6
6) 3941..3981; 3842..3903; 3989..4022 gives 5.9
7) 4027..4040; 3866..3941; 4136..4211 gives -1.6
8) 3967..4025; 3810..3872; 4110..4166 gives -3.2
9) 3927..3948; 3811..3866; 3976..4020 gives 2.5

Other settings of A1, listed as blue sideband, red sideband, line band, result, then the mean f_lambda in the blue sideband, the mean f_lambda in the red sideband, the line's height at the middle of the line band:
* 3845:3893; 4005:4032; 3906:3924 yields -2.3 Angstrom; 19.6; 25.1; 21.3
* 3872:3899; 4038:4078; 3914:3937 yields -1.2 Angstrom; 18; 26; 19.9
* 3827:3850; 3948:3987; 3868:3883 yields -3.5 Angstrom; 15.4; 19.6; 16.6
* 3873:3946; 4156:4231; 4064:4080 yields -1.9 Angstrom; 19.9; 24.6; 22.6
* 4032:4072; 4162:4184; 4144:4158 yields -0.4 Angstrom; 26.1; 23.6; 24.1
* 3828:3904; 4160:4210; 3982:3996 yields -2.0 Angstrom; 18.1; 24.6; 20.6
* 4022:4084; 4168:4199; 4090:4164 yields 3.7 Angstrom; 25.7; 24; 24.8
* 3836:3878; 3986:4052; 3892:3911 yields 0.9 Angstrom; 19.6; 25.3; 21.2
